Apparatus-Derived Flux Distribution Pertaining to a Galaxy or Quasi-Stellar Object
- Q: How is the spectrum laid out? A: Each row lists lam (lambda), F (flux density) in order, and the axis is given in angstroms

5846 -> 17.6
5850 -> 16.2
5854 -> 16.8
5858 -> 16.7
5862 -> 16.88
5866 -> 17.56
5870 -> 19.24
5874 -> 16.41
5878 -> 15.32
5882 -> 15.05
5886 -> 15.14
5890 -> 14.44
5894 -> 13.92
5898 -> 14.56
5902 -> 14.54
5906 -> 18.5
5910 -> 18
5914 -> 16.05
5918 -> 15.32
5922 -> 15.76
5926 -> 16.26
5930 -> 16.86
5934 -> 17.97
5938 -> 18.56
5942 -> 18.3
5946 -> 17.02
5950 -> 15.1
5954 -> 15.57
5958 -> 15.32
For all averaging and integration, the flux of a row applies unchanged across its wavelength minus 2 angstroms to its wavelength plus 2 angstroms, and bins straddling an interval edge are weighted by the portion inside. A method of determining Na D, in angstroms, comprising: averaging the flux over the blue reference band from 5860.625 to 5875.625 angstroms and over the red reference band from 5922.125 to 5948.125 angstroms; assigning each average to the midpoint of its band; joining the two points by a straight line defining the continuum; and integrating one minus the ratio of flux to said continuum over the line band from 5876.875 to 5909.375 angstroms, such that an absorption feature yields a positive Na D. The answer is 4.08 angstroms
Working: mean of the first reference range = 17.6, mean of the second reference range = 17.4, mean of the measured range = 15.3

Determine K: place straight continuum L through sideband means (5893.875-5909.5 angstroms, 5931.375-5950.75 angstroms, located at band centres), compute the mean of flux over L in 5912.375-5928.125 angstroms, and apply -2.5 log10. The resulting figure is 0.05 mag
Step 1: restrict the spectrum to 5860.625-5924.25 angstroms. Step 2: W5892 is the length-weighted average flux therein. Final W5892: 16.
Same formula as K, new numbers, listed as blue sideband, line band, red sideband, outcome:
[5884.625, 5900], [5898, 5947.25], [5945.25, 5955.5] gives -0.11 mag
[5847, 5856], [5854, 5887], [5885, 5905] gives -0.05 mag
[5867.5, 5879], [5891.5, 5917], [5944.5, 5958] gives 0.05 mag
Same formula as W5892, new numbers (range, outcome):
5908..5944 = 17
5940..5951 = 17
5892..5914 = 15.9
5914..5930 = 15.9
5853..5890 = 16.4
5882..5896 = 14.6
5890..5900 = 14.3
